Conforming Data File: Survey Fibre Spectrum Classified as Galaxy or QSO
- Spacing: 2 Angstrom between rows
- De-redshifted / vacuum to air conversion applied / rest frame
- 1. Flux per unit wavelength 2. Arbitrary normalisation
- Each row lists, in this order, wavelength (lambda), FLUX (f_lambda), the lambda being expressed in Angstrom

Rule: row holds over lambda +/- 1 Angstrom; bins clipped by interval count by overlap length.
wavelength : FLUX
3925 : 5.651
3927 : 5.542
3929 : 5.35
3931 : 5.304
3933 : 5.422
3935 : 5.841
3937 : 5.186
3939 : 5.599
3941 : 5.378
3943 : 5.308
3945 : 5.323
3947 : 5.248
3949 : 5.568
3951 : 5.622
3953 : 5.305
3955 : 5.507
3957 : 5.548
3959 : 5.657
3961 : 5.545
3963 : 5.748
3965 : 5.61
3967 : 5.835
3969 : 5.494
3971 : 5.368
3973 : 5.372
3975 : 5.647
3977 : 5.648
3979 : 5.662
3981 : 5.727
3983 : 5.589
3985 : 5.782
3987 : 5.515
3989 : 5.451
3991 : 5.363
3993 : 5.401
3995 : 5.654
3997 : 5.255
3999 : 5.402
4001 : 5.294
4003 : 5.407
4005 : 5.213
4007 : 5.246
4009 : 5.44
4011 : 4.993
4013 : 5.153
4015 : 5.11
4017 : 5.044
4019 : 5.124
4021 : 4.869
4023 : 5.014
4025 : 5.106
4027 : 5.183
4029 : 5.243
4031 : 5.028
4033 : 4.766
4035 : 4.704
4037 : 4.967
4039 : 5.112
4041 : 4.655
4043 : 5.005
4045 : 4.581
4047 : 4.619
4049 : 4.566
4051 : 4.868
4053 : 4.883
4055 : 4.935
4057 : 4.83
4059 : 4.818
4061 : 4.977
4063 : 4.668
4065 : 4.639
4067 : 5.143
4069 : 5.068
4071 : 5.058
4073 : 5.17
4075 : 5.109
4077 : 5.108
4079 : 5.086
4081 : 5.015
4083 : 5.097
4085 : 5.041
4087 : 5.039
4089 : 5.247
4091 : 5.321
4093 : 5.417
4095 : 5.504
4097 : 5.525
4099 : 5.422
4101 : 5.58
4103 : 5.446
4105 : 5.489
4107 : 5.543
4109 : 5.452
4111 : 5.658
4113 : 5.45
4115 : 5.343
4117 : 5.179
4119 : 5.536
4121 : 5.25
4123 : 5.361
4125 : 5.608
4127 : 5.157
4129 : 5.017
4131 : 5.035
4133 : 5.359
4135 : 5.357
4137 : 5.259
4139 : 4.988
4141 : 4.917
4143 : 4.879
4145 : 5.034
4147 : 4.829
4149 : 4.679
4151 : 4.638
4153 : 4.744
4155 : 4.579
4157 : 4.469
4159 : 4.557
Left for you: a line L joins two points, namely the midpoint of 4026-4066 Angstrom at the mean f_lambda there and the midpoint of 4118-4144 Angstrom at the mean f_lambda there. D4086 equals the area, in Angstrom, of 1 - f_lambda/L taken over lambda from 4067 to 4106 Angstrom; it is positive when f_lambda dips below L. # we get -1.7 Angstrom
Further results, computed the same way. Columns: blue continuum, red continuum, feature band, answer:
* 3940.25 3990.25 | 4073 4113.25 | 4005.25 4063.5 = 5.0 Angstrom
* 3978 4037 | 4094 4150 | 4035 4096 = 3.4 Angstrom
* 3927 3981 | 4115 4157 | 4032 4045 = 1.1 Angstrom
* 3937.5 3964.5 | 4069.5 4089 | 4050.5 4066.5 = 1.0 Angstrom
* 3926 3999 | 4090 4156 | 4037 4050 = 1.4 Angstrom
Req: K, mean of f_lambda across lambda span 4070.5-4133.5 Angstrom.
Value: 5.3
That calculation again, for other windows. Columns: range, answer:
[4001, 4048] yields 5.03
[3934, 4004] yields 5.51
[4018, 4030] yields 5.09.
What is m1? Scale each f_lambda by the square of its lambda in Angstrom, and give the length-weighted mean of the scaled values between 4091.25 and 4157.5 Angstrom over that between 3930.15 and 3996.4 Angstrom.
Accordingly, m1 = 1.0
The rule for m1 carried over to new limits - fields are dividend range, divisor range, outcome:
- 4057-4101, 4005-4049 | 1.05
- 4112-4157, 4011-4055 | 1.08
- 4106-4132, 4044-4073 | 1.14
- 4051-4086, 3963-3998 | 0.94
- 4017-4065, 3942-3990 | 0.92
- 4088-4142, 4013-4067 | 1.13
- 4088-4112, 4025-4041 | 1.13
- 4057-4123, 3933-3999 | 1.01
